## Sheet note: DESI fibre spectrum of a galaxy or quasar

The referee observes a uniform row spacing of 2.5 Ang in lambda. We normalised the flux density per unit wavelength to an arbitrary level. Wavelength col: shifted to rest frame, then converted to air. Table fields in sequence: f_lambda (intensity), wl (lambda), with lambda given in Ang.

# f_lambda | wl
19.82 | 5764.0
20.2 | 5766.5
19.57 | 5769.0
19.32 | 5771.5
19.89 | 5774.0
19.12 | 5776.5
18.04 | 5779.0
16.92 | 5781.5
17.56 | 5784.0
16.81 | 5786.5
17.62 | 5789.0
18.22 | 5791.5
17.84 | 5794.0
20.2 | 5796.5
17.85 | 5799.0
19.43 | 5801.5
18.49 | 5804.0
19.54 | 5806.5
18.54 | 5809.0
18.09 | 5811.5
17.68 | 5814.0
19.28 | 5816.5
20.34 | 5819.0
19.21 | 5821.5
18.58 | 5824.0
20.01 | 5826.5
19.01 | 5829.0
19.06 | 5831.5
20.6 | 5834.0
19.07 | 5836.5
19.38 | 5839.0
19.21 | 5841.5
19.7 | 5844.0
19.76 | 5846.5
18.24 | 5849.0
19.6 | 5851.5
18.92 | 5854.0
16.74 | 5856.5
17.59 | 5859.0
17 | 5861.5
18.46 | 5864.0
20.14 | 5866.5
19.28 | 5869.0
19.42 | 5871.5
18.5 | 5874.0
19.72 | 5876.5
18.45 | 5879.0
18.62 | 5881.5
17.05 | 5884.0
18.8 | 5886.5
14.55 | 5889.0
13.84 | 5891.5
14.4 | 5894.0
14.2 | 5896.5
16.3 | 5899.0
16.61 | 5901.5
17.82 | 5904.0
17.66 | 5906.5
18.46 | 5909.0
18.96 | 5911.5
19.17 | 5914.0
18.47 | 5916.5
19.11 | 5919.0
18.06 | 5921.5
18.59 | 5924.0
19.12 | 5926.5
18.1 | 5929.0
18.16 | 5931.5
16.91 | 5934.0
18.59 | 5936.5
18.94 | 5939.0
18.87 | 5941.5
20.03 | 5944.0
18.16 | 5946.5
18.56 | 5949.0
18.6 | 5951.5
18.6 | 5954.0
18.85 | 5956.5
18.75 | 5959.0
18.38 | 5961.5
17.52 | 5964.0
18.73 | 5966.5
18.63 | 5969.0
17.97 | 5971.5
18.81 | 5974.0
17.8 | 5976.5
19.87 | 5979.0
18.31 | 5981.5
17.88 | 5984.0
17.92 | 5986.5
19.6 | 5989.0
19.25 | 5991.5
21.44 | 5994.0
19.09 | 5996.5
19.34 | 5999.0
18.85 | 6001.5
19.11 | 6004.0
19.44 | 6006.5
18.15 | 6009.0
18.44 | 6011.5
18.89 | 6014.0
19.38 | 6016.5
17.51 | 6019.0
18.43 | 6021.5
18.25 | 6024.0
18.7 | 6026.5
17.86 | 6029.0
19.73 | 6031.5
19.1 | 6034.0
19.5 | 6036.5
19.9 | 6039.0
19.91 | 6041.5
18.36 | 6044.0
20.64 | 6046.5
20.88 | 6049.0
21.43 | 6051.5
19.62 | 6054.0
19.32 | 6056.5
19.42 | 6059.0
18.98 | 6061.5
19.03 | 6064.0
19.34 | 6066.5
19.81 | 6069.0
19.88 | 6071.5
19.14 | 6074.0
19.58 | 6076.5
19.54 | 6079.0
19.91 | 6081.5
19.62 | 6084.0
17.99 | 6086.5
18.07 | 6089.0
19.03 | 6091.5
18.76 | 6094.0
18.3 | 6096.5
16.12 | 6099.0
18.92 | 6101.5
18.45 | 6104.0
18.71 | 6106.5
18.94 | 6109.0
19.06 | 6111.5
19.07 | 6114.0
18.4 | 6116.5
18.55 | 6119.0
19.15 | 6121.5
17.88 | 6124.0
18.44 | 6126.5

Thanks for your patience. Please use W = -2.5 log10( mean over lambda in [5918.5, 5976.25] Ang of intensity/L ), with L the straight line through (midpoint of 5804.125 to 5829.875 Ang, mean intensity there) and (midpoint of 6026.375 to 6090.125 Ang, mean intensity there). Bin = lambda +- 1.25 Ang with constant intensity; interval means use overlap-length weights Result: 0.04 mag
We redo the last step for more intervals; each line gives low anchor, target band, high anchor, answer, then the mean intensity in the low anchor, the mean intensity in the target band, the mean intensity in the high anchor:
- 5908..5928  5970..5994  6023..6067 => 0.02 mag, 18.7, 18.7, 19.5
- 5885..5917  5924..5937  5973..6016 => -0.04 mag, 16.8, 18.2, 19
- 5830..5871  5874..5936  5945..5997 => 0.07 mag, 18.9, 17.6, 18.7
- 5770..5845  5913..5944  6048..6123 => 0.02 mag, 18.8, 18.6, 19.1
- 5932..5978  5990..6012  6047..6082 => -0.01 mag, 18.5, 19.3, 19.7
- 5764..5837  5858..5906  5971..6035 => 0.09 mag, 18.8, 17.4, 18.8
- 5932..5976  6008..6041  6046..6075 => 0.03 mag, 18.5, 18.8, 19.8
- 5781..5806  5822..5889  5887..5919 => -0.08 mag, 18.2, 18.8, 16.8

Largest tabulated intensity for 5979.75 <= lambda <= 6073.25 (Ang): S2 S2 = 21.44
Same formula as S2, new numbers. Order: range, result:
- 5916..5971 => 20.03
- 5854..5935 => 20.14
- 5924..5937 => 19.12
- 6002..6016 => 19.44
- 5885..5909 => 18.8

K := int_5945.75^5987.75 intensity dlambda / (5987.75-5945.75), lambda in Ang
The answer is 18.4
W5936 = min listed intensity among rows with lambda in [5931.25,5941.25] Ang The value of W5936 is 16.91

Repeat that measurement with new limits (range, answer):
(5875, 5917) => 13.84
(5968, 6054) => 17.51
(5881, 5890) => 14.55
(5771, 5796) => 16.81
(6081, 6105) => 16.12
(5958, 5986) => 17.52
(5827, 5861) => 16.74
